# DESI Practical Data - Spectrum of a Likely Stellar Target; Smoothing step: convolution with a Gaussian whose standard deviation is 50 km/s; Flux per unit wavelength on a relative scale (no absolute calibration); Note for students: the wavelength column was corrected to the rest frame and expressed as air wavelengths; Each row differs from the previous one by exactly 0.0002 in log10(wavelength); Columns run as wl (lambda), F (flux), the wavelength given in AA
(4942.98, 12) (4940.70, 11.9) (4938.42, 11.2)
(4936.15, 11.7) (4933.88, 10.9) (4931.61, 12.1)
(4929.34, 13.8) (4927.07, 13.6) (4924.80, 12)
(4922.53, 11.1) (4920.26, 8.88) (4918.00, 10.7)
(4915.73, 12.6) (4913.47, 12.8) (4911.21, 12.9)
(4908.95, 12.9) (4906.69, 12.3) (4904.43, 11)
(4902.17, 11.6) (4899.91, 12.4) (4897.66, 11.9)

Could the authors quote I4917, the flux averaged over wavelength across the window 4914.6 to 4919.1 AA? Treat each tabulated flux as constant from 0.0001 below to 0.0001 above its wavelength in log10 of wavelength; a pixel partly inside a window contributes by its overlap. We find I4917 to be 11.6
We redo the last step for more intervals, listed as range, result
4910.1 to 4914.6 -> 12.9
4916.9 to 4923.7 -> 10.2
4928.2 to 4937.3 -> 12.1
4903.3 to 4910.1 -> 12.1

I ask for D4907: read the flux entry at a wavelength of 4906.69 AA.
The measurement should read 12.3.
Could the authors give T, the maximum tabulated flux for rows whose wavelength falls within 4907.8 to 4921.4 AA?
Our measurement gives 12.9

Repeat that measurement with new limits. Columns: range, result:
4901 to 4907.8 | 12.3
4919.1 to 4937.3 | 13.8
